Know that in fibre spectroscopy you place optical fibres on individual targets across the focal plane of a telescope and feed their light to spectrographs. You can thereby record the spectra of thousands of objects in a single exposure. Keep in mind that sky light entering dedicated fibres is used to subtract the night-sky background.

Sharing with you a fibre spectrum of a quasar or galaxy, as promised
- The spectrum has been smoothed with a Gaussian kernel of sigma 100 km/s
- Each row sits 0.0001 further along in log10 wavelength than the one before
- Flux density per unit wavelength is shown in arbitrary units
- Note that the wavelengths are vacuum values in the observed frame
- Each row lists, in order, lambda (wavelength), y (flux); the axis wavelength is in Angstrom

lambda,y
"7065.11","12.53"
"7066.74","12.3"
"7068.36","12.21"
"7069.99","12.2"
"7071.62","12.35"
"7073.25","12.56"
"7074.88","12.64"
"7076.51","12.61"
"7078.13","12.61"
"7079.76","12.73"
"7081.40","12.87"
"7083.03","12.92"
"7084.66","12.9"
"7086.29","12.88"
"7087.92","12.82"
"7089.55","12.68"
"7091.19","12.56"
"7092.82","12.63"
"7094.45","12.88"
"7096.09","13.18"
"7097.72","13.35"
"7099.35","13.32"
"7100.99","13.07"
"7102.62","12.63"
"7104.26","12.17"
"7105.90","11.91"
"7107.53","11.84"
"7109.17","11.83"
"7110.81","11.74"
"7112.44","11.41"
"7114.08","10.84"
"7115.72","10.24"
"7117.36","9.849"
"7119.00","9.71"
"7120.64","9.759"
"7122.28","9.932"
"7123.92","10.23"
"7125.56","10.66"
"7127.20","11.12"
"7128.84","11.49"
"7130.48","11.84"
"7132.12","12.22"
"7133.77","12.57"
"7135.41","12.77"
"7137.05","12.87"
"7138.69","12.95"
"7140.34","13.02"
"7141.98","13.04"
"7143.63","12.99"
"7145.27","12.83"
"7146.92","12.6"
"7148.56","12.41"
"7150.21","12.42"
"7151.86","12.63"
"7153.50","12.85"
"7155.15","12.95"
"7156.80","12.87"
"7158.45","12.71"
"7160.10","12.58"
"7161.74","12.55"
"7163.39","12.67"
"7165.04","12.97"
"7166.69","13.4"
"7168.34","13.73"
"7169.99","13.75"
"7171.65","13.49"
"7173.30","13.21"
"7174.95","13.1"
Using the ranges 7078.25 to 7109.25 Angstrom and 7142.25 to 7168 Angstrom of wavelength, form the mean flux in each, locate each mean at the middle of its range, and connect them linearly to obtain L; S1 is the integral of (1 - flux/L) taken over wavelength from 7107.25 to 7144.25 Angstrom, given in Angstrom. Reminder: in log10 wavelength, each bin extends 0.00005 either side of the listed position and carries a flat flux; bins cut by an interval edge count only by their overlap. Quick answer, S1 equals 3.6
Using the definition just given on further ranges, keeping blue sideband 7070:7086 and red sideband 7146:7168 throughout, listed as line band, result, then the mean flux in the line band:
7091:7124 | 2.6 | 11.7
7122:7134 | 1.4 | 11.3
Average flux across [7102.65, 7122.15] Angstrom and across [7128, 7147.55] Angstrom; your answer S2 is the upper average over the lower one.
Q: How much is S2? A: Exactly 1.1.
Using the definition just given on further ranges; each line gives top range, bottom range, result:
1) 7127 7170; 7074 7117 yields 1.02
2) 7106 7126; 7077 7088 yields 0.84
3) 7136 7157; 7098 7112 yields 1.04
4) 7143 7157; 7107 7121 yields 1.18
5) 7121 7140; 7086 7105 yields 0.91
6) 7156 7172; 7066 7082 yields 1.04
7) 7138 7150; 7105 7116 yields 1.12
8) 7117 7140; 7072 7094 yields 0.89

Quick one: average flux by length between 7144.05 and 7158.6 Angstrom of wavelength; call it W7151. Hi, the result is 12.7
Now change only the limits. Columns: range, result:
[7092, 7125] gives 11.6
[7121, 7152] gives 12.1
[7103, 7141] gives 11.4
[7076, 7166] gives 12.2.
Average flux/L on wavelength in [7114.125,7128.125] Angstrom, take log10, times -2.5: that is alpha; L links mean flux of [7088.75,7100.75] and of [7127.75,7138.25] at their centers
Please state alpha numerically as 0.22 mag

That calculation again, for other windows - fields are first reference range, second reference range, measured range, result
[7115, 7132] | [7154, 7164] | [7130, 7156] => -0.09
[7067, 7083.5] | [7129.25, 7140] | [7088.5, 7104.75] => -0.03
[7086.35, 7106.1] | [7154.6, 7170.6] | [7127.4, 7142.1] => 0.04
